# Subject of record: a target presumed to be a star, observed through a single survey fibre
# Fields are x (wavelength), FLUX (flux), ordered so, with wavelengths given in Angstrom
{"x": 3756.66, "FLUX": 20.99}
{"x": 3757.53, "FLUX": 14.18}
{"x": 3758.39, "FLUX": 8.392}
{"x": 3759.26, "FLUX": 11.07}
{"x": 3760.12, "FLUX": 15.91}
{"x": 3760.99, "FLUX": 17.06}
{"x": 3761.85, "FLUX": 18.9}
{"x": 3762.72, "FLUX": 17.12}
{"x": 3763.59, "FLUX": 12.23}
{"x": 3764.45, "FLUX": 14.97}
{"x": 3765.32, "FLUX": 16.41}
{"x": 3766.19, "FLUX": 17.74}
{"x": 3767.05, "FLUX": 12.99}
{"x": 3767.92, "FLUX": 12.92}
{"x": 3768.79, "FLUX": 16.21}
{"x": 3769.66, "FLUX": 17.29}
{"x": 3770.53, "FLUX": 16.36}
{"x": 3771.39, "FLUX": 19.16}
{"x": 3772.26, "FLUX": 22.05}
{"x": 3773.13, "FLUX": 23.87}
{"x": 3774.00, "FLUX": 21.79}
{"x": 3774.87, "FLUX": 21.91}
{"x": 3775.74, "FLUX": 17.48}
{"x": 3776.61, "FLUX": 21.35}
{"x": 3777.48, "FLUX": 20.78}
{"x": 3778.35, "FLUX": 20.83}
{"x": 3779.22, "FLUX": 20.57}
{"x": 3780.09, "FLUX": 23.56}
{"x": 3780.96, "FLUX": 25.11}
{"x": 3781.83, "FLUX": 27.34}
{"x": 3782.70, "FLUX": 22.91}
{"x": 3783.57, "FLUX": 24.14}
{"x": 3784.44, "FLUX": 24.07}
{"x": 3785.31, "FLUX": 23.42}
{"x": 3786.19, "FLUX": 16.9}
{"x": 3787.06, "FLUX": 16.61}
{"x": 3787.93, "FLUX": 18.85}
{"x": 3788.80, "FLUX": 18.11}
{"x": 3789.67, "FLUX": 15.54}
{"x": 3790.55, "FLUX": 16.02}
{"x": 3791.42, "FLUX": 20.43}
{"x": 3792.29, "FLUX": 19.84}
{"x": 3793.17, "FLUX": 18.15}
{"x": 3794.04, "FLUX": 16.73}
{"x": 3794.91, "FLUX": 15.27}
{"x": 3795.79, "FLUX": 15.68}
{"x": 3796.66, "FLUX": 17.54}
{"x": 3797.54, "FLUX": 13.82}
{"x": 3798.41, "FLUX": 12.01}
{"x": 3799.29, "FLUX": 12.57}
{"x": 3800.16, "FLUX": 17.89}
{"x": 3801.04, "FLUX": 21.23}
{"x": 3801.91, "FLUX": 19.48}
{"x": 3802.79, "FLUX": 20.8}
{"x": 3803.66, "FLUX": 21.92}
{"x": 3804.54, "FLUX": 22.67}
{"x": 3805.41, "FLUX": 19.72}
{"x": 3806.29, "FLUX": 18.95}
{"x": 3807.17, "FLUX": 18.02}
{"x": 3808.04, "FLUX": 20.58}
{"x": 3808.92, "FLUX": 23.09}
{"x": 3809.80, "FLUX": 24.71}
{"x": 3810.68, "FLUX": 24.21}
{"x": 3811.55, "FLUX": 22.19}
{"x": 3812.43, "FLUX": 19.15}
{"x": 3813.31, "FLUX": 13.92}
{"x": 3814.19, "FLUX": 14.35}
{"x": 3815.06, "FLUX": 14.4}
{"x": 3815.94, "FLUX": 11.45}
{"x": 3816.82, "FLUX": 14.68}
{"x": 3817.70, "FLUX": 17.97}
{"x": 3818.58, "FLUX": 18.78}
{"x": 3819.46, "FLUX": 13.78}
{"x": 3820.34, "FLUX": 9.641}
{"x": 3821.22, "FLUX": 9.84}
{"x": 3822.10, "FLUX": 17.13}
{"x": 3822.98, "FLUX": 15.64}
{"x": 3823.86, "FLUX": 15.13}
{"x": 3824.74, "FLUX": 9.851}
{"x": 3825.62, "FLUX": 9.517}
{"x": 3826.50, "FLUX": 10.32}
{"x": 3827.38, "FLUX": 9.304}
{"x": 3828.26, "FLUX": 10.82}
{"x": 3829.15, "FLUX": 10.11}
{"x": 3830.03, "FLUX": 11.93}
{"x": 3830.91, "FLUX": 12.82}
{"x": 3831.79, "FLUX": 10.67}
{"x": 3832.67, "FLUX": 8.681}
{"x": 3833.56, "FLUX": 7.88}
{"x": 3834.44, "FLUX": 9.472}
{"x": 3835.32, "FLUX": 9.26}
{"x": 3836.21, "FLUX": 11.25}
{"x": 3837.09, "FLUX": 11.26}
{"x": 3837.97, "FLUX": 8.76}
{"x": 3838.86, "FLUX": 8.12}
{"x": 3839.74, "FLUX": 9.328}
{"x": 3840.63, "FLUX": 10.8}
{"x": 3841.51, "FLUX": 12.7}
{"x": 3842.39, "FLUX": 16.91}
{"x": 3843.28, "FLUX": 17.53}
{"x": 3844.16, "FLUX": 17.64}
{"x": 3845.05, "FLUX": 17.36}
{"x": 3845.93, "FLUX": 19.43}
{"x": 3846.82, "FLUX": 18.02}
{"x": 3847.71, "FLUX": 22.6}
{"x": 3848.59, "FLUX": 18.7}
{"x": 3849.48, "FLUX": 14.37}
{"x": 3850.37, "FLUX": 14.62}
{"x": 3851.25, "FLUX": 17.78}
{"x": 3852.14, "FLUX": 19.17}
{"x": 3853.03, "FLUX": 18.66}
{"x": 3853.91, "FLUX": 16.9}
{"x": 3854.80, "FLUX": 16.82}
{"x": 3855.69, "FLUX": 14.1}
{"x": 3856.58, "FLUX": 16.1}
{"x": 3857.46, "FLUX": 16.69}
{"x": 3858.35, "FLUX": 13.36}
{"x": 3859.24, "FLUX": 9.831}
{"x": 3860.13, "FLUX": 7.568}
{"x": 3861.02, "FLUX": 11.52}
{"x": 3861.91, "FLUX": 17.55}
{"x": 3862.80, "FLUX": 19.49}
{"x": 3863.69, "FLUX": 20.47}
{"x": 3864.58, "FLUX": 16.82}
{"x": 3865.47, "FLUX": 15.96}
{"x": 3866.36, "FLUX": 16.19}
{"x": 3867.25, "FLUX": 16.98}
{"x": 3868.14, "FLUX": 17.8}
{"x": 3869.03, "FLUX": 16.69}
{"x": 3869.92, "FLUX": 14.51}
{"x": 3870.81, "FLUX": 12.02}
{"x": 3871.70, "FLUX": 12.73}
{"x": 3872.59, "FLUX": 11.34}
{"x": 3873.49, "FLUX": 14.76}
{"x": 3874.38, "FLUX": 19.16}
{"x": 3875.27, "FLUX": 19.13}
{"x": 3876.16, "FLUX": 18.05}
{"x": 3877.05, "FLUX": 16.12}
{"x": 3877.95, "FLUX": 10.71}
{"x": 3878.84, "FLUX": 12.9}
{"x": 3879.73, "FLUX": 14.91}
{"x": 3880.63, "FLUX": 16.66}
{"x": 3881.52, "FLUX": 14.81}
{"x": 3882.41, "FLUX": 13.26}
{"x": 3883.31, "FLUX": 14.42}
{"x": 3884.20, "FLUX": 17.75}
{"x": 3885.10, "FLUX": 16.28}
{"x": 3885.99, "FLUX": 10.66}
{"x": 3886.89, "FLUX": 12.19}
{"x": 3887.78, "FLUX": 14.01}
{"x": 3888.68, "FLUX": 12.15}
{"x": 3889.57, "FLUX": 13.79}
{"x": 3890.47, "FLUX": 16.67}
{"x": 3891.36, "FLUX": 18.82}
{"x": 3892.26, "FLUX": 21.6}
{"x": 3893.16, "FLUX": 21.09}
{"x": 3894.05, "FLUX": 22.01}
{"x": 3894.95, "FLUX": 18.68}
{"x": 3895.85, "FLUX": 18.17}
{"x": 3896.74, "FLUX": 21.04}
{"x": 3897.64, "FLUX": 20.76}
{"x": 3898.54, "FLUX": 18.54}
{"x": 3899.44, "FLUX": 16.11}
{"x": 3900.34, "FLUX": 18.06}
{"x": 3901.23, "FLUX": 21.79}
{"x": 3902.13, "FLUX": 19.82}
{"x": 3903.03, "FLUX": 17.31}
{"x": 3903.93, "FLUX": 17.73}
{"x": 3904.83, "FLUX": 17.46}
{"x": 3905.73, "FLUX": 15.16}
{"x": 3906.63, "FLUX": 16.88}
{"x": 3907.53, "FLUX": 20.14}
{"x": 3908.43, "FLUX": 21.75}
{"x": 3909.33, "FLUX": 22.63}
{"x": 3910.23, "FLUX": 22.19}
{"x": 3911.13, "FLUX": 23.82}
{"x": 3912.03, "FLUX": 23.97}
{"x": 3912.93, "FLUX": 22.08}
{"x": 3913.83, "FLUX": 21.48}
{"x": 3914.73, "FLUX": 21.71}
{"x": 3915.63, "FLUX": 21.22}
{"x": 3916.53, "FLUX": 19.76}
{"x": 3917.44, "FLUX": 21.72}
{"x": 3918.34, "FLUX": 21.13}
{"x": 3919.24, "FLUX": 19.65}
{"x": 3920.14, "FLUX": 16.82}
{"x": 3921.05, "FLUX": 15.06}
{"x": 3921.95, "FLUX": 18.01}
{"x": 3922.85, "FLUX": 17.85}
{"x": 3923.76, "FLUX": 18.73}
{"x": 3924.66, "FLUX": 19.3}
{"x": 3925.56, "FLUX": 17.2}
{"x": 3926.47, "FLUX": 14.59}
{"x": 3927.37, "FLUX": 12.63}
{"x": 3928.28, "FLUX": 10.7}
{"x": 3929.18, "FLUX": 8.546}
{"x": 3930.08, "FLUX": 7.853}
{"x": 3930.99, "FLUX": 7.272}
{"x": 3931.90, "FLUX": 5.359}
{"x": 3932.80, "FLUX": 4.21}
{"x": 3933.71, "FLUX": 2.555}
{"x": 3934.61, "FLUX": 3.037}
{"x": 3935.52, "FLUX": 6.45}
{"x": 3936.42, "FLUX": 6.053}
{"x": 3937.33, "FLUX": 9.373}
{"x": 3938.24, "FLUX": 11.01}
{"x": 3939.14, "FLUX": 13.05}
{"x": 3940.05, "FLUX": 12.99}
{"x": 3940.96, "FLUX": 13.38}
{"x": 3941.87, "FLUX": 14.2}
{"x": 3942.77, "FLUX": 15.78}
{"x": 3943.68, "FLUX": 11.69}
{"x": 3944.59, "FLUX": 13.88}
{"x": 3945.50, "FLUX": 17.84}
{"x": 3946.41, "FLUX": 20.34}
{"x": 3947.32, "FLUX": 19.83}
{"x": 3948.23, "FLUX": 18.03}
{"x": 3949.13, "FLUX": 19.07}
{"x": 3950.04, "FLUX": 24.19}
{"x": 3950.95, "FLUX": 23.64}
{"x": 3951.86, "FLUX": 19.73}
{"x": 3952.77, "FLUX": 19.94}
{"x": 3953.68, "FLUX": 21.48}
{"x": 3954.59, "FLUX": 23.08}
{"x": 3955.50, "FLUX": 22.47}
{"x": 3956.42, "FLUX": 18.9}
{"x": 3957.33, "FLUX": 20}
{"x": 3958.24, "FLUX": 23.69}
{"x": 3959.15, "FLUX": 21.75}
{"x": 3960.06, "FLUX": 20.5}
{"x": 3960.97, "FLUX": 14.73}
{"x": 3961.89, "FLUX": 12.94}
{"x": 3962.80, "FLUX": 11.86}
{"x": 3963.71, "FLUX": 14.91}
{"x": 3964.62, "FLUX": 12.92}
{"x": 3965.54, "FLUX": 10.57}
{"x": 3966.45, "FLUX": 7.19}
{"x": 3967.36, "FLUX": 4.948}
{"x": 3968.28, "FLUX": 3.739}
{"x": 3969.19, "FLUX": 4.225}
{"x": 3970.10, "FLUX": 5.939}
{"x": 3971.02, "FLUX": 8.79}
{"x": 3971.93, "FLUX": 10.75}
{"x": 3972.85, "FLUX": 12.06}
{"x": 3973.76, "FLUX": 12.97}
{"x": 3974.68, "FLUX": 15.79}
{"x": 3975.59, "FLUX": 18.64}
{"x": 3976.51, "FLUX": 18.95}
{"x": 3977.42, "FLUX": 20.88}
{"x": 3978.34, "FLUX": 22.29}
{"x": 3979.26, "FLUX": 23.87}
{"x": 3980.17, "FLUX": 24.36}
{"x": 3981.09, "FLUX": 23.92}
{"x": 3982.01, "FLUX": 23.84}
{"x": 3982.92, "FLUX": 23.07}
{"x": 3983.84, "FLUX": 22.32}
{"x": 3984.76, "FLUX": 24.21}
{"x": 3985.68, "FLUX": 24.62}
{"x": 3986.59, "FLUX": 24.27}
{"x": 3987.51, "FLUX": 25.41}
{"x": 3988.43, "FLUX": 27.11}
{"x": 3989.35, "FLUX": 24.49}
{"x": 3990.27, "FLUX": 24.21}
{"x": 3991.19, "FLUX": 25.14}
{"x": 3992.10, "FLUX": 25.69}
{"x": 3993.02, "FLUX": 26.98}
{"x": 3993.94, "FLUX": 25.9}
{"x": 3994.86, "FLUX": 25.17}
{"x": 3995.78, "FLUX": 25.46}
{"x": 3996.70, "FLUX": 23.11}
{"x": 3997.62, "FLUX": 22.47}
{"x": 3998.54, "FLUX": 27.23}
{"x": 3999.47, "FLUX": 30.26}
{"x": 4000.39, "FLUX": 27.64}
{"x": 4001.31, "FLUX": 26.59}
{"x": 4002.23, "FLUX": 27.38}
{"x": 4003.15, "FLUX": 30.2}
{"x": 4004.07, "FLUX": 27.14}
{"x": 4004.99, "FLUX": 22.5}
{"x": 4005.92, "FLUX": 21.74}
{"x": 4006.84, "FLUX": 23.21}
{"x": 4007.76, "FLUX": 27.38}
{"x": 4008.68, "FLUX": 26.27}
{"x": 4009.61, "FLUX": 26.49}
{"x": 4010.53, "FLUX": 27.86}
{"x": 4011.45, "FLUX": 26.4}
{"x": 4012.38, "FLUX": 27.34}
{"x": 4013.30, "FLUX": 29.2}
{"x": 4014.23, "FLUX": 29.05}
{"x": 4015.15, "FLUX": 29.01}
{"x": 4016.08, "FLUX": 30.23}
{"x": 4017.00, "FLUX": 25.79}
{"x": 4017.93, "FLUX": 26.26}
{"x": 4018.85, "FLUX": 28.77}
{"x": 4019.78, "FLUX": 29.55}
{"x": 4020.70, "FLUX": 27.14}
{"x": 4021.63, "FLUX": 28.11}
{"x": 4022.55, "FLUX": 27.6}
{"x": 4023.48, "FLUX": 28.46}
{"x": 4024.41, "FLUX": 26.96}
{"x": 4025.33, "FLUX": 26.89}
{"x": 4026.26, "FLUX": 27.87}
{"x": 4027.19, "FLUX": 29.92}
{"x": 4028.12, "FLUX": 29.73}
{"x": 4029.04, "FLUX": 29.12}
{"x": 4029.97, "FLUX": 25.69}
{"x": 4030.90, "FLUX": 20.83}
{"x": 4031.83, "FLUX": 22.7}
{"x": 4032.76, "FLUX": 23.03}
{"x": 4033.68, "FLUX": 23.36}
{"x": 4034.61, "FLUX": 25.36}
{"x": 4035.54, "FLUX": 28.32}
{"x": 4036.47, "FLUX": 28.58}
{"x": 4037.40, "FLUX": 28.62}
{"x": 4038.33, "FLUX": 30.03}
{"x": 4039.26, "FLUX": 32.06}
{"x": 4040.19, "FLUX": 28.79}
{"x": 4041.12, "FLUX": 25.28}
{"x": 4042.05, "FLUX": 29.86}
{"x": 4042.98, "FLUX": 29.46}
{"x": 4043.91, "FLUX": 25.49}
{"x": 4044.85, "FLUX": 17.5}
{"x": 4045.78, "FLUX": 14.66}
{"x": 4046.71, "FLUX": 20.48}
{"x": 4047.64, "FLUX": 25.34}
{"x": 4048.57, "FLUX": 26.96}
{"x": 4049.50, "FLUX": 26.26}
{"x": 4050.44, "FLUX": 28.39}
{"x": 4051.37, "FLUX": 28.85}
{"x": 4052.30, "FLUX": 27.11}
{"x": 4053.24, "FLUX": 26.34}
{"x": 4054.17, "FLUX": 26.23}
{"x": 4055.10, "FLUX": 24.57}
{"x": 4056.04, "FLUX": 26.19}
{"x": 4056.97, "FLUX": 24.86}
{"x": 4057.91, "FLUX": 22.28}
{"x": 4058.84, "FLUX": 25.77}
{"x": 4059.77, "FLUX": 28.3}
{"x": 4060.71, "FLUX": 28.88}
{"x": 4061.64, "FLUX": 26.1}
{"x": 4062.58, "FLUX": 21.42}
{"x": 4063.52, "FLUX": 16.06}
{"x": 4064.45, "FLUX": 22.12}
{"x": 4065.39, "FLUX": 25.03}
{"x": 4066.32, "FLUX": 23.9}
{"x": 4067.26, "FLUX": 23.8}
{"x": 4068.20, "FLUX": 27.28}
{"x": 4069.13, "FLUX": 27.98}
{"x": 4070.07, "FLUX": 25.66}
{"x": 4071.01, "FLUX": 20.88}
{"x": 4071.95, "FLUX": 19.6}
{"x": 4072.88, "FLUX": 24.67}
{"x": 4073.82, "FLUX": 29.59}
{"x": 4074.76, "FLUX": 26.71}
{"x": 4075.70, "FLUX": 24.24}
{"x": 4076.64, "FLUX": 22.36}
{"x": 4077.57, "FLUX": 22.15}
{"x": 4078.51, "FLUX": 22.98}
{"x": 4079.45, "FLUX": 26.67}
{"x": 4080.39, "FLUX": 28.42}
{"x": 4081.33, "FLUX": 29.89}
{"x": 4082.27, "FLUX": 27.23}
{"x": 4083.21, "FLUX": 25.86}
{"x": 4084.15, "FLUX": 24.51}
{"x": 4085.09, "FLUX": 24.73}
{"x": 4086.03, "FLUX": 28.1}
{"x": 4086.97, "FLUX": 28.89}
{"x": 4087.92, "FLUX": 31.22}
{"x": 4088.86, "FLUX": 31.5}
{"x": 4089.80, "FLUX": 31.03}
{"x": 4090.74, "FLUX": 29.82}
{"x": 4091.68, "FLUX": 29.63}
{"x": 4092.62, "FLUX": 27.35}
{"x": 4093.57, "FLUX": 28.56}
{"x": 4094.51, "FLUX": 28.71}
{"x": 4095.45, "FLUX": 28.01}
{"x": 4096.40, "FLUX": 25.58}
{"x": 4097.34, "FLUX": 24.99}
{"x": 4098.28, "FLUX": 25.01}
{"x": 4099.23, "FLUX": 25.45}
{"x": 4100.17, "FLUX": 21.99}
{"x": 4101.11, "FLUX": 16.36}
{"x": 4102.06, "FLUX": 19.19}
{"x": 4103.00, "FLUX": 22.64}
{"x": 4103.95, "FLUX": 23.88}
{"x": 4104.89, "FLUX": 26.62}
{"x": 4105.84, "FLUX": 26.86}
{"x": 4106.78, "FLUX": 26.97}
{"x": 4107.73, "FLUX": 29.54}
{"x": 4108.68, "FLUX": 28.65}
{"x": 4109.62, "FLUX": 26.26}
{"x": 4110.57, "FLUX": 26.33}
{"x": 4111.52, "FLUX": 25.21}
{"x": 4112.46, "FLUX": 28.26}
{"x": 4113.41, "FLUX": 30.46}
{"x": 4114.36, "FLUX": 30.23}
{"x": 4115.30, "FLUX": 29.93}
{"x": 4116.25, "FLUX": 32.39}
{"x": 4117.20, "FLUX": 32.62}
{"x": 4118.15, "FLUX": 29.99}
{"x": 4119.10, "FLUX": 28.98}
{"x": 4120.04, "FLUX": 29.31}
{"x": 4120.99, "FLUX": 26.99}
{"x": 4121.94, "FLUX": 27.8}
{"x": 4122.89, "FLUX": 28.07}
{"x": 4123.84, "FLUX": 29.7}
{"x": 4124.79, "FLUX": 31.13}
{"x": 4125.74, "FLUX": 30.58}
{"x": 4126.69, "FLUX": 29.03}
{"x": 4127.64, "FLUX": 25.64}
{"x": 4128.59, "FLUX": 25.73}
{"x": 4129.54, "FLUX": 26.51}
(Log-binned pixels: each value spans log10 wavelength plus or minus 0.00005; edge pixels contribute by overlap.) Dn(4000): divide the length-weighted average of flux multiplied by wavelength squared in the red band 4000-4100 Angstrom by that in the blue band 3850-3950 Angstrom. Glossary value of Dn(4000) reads 1.78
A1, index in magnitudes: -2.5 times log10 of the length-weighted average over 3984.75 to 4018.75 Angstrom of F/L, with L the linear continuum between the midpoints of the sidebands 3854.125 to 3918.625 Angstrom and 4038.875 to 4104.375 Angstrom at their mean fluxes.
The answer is -0.17 mag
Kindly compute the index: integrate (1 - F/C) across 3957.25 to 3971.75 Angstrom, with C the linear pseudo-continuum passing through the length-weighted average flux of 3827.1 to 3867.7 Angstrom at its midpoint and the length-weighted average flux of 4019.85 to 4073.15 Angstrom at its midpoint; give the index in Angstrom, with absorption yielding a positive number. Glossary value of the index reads 6.0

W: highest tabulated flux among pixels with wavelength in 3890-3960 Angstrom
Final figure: 24.19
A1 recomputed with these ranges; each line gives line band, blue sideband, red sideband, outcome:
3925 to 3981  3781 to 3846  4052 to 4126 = 0.43 mag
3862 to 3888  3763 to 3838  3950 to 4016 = 0.20 mag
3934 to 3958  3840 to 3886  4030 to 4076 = 0.23 mag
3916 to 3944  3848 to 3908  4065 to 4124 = 0.41 mag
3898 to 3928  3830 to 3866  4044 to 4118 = -0.09 mag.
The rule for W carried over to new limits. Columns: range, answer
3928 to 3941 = 13.38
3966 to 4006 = 30.26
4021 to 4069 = 32.06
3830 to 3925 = 23.97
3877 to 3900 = 22.01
